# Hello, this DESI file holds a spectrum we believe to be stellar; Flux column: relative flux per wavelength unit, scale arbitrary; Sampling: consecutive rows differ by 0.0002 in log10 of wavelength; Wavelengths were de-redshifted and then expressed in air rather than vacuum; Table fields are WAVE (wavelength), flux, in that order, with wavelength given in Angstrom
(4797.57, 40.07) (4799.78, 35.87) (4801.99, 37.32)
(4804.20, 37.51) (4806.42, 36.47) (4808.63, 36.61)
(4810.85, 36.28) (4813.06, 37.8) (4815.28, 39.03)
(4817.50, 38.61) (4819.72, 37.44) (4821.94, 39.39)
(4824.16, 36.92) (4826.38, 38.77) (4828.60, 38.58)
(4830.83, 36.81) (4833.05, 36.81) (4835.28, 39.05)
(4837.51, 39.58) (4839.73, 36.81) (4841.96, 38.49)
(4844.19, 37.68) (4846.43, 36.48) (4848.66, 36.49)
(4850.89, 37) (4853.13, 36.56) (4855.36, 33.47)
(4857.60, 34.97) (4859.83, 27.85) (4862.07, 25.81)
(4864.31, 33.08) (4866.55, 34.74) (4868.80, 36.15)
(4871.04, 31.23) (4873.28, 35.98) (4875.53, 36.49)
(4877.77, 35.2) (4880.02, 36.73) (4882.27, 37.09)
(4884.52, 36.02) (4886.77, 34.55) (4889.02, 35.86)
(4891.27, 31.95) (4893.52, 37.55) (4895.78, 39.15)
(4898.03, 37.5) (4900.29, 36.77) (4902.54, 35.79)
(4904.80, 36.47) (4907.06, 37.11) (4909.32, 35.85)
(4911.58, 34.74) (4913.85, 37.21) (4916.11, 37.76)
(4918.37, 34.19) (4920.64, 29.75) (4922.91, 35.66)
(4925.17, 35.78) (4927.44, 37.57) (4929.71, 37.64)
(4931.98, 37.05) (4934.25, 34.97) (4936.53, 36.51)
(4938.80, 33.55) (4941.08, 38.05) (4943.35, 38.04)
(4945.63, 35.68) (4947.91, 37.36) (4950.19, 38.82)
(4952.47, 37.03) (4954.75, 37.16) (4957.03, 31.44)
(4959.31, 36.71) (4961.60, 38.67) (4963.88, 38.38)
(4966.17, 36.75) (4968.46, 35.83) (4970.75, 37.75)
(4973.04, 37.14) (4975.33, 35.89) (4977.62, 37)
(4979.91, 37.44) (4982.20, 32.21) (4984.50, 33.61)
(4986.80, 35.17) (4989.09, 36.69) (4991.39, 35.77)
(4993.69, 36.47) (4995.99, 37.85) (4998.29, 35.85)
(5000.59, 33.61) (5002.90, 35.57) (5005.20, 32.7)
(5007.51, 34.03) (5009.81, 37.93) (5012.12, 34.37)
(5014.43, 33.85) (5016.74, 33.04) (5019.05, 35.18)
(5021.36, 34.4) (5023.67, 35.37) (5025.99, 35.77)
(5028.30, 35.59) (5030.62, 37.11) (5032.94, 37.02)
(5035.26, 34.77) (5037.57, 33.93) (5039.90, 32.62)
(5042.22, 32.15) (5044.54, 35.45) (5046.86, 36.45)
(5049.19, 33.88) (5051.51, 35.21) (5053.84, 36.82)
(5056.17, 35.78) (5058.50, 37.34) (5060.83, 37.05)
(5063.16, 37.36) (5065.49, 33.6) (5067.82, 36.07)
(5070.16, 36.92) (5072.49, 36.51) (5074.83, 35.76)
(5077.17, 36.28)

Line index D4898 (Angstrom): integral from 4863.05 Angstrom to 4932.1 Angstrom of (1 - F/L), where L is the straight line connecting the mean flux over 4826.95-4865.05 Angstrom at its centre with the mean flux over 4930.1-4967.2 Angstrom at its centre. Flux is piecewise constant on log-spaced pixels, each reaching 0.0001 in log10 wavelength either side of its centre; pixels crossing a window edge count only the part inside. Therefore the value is 0.86 Angstrom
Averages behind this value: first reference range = 35.7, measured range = 35.7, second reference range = 36.7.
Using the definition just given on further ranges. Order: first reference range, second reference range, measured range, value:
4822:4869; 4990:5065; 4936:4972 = -1.2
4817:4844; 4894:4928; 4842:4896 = 3.2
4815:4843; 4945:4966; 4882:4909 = 0.8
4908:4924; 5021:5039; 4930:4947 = -0.6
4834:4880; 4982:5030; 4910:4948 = -0.9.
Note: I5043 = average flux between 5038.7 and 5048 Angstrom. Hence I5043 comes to 34.2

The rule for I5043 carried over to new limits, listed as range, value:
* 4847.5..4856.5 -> 35.9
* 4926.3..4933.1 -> 37.4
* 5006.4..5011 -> 36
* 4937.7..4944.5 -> 36.6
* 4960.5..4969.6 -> 37.4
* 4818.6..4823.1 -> 38.4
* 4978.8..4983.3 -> 34.9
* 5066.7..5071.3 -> 36.5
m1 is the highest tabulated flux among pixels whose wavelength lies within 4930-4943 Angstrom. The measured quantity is 38.05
